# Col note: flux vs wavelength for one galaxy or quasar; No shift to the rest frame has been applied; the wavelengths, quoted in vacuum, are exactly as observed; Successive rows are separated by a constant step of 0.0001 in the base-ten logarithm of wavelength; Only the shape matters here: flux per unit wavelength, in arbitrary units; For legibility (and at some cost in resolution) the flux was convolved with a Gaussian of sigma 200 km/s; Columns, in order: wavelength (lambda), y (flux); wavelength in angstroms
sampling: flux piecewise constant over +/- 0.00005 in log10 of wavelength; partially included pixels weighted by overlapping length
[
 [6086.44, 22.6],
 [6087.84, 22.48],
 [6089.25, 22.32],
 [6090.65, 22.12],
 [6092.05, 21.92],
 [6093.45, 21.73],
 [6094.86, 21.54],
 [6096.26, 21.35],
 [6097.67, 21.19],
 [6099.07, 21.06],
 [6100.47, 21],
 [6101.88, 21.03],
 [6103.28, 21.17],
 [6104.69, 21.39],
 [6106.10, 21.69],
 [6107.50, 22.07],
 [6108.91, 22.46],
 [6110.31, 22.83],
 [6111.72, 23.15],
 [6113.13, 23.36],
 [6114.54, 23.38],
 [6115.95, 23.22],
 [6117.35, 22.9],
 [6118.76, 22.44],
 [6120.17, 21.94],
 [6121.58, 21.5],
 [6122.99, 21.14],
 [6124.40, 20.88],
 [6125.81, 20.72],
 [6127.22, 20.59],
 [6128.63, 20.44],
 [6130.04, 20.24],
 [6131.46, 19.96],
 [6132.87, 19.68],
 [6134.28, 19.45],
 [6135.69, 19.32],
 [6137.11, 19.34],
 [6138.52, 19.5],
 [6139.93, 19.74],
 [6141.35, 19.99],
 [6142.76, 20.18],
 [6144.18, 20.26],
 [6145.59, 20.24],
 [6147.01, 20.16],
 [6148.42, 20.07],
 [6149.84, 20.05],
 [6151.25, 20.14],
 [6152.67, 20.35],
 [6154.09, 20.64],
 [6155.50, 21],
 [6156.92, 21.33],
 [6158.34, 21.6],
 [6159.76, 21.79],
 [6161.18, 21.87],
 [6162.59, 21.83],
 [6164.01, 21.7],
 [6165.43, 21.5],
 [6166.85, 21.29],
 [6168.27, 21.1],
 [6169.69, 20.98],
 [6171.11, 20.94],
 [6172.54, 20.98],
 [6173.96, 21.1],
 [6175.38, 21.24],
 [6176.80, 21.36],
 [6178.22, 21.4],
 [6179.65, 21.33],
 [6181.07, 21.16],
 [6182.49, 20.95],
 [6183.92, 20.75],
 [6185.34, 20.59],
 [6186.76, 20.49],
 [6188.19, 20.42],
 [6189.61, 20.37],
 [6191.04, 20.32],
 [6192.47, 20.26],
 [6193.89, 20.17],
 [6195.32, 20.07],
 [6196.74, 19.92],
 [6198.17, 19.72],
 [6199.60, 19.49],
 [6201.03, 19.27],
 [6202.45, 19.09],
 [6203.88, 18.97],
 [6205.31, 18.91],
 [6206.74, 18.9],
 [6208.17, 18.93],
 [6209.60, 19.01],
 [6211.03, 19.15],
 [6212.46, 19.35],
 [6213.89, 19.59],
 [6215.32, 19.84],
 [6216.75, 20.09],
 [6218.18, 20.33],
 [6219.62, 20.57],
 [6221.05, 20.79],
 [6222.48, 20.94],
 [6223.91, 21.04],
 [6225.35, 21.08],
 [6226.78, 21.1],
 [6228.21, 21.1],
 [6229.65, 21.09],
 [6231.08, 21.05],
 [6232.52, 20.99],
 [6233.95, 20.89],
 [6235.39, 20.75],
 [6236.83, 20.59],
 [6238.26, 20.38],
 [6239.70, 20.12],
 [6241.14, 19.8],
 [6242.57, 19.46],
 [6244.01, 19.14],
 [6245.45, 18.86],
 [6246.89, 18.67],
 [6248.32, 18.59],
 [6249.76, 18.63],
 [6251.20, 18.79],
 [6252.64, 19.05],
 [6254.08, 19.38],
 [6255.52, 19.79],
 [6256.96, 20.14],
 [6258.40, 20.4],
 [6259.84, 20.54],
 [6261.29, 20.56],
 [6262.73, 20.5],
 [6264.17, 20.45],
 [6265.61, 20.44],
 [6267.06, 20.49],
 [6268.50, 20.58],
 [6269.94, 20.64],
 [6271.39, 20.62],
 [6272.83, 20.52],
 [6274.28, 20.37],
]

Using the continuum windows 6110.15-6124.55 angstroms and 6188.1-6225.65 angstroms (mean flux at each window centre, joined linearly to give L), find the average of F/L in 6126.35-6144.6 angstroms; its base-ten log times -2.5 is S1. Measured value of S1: 0.11 mag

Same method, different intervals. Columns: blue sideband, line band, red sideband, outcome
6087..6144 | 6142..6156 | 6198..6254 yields 0.029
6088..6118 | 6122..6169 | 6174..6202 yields 0.037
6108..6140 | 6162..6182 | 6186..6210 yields -0.054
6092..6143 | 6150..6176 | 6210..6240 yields -0.013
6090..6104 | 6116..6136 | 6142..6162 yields 0.007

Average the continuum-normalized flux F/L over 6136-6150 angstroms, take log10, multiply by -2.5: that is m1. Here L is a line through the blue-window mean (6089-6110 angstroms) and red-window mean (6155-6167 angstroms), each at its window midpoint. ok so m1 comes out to 0.09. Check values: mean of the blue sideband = 21.6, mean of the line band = 19.9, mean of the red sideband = 21.6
